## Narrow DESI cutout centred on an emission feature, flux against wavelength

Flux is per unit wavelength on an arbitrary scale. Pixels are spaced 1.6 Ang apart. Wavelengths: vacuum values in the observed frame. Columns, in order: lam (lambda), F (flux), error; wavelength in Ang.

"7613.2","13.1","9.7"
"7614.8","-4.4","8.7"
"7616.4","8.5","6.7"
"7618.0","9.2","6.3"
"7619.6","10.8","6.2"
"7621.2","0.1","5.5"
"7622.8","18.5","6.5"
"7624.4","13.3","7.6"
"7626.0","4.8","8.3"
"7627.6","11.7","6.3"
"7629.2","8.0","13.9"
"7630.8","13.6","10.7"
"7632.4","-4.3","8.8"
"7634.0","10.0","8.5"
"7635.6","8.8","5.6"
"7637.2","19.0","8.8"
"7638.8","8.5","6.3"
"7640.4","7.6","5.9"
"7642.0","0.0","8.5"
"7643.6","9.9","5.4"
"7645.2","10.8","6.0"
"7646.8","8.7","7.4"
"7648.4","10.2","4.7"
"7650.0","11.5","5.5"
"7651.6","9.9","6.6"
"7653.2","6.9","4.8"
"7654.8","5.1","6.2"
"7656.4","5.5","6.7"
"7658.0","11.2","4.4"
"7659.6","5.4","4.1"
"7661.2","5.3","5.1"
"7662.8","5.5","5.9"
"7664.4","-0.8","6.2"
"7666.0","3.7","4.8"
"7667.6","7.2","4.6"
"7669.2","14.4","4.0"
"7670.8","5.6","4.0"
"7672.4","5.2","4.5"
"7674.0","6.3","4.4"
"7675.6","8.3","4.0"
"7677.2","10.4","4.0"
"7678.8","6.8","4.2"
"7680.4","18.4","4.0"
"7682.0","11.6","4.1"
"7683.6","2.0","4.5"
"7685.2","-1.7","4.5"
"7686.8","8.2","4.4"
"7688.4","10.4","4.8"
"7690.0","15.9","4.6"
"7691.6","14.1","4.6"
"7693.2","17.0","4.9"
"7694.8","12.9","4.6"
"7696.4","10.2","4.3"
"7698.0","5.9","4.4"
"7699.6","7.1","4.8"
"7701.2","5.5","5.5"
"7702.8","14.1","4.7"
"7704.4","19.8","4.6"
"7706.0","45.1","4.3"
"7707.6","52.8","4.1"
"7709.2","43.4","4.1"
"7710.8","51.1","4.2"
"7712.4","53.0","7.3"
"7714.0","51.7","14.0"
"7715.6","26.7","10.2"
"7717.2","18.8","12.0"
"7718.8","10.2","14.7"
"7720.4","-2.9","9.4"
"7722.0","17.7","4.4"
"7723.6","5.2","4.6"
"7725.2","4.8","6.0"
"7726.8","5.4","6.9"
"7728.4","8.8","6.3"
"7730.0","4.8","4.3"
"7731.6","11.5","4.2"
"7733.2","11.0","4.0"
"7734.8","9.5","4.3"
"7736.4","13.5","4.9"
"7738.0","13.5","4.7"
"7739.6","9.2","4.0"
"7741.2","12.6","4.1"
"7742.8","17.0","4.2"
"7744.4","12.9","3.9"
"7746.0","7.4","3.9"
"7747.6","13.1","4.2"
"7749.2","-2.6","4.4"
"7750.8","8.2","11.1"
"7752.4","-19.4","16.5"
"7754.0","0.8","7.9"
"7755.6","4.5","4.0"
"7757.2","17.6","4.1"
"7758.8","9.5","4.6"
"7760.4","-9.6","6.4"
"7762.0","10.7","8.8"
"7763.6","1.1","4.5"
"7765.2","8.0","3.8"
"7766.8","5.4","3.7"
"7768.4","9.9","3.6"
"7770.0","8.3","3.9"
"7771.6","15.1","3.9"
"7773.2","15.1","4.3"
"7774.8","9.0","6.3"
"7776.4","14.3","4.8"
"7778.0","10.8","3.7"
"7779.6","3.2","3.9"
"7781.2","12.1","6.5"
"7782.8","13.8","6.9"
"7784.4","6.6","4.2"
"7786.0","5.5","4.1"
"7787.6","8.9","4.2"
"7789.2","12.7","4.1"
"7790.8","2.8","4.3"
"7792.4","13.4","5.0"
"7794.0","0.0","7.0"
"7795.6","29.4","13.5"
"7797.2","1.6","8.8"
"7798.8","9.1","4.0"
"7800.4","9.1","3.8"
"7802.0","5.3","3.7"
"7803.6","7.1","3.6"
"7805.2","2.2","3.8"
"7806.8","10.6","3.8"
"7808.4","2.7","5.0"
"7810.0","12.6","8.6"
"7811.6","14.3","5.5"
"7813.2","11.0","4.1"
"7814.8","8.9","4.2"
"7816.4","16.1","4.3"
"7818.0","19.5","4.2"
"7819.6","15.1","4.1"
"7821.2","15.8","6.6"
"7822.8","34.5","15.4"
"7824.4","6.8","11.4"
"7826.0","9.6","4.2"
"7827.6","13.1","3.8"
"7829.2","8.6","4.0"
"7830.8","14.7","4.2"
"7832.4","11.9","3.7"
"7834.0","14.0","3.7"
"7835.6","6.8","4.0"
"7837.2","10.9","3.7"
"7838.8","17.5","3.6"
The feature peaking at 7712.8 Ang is [O II]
